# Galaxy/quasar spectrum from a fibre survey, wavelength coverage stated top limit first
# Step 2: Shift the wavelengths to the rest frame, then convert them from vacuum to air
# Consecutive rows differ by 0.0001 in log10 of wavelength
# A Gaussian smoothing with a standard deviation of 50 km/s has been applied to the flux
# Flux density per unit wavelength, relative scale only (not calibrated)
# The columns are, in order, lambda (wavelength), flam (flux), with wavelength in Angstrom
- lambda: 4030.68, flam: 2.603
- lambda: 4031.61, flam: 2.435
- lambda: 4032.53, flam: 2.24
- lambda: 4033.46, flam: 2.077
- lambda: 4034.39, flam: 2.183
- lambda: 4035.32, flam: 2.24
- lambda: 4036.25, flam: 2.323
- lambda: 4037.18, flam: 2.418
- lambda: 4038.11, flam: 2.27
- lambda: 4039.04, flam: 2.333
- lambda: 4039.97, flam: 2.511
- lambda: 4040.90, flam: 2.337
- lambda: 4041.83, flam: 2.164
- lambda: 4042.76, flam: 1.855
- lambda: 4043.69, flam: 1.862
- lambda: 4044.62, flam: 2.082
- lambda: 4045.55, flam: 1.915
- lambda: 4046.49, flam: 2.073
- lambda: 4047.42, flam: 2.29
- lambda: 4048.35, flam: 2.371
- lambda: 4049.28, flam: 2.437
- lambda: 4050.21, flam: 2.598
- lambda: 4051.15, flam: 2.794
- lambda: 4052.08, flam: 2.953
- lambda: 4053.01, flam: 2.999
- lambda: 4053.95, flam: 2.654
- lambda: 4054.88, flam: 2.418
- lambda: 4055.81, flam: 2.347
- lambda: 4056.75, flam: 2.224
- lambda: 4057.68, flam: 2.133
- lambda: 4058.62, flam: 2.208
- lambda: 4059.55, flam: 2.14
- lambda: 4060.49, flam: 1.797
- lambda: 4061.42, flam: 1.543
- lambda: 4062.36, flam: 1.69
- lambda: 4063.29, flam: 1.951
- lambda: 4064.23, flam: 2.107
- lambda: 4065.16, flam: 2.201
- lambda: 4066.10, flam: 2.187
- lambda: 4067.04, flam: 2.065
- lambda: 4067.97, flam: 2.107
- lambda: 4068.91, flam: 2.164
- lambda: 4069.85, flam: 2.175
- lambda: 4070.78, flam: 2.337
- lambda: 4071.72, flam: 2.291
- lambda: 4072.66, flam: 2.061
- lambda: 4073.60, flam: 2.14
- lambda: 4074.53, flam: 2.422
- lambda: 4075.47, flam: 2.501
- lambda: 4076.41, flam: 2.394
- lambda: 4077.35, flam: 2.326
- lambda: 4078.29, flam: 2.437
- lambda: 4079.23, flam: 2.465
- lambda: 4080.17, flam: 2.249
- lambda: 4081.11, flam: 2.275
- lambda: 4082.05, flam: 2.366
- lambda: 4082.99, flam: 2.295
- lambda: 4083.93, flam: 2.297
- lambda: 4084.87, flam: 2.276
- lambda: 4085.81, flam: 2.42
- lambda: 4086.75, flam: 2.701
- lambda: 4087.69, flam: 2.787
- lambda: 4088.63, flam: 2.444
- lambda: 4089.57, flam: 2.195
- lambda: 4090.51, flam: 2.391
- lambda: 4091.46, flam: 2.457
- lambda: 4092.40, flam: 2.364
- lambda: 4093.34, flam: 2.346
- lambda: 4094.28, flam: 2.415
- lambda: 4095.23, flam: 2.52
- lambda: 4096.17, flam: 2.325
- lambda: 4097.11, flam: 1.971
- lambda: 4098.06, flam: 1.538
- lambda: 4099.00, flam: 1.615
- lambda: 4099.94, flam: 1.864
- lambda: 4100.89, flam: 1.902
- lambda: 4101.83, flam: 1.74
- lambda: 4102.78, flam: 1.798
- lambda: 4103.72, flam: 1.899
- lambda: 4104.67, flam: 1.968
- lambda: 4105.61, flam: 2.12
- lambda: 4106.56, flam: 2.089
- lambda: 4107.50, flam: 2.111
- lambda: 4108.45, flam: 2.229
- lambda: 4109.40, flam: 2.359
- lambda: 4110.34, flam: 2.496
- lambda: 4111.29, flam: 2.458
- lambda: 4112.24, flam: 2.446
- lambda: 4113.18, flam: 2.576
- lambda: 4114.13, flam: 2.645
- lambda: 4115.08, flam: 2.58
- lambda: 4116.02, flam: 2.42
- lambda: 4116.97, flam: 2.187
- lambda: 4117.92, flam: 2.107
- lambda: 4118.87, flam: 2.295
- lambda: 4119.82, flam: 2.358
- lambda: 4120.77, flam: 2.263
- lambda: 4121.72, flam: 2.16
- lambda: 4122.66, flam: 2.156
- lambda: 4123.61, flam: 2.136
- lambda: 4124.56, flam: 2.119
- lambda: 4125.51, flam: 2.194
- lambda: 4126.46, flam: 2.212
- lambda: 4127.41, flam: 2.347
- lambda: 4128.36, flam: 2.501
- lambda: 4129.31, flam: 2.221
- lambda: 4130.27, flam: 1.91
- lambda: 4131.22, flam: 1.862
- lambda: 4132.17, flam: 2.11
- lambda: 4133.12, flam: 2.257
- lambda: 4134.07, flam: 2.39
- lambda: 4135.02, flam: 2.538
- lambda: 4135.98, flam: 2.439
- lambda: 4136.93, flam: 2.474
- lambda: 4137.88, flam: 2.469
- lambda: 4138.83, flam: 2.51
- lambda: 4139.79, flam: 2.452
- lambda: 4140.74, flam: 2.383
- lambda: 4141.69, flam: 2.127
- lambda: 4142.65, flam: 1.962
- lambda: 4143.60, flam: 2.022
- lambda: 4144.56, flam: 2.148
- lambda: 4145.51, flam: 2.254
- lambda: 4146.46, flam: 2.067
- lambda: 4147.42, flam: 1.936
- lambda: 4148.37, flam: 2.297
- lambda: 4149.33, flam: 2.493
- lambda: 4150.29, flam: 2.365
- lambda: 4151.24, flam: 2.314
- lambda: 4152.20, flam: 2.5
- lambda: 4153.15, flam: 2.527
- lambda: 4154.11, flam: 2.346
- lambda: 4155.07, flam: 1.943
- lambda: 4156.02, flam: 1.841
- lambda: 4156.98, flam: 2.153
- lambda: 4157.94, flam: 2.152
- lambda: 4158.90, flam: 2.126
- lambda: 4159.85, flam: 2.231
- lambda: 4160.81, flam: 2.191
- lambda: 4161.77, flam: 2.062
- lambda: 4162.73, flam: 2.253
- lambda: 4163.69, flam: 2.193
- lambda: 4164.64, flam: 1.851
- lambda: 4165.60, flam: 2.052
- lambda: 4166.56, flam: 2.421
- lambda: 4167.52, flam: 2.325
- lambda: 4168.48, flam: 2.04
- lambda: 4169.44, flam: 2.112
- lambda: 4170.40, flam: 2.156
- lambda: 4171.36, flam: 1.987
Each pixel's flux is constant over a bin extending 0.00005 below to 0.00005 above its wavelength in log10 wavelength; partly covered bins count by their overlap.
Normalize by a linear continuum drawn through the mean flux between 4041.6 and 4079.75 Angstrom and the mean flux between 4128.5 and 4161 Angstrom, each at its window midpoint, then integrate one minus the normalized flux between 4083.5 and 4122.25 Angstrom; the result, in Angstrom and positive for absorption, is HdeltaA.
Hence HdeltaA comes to -0.1 Angstrom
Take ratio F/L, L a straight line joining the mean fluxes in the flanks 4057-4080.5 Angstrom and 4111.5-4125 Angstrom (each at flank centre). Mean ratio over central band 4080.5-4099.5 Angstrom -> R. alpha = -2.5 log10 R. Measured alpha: -0.03 mag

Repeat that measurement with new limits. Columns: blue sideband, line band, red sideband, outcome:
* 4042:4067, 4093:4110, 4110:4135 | 0.111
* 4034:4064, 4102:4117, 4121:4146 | -0.009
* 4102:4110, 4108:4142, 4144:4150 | -0.093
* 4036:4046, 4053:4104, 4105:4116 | 0.036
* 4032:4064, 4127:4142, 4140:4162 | -0.052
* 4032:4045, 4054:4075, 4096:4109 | -0.019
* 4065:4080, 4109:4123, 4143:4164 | -0.066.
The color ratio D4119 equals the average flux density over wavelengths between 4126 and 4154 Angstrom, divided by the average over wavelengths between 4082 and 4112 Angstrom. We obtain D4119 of 1.0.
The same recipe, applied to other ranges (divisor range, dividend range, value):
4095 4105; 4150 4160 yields 1.17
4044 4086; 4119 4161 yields 0.99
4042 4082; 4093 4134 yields 0.97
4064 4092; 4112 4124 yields 1.01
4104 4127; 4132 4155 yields 1.01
